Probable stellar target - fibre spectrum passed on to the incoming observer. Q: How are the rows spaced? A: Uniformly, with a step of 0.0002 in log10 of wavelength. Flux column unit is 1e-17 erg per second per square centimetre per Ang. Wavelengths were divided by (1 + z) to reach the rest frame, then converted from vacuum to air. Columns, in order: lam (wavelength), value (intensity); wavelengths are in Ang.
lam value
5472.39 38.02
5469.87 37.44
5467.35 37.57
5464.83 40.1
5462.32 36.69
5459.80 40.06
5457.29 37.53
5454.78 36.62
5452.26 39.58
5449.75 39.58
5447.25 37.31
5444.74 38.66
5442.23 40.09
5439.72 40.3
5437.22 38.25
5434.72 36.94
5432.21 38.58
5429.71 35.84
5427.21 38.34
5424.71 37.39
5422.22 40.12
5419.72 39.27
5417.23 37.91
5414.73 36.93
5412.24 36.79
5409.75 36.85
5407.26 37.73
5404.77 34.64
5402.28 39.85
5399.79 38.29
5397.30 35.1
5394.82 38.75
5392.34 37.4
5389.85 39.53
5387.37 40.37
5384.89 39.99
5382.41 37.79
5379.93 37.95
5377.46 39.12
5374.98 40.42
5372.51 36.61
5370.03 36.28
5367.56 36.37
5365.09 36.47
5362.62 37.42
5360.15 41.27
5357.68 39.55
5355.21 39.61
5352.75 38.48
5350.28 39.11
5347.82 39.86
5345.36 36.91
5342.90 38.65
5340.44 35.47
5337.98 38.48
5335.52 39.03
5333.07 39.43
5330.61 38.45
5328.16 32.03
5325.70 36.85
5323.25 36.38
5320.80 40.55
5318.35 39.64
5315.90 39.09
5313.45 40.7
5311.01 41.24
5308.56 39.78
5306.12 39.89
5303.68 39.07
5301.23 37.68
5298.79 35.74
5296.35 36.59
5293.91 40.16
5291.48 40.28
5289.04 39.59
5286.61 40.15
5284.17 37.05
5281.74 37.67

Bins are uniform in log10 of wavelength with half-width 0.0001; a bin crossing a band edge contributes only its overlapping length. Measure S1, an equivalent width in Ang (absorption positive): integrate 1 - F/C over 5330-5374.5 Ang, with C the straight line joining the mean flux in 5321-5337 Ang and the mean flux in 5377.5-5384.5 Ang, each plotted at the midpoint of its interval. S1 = -0.5 Ang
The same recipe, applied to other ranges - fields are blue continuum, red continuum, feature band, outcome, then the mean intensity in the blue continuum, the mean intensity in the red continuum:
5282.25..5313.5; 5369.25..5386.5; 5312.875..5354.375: 0.6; 39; 38.4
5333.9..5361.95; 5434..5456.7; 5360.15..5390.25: 0.3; 38.8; 38.6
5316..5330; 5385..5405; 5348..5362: -0.7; 37.3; 38.3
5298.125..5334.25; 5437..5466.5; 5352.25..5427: 0.9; 38.5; 38.7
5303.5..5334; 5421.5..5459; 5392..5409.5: 0.5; 38.7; 38.3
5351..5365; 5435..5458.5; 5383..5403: 0.1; 39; 38.6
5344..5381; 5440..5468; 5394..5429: 0.7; 38.4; 38.6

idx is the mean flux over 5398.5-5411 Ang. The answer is 37.4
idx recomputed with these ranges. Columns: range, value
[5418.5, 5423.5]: 39.7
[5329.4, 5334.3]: 39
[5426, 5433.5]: 37.5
